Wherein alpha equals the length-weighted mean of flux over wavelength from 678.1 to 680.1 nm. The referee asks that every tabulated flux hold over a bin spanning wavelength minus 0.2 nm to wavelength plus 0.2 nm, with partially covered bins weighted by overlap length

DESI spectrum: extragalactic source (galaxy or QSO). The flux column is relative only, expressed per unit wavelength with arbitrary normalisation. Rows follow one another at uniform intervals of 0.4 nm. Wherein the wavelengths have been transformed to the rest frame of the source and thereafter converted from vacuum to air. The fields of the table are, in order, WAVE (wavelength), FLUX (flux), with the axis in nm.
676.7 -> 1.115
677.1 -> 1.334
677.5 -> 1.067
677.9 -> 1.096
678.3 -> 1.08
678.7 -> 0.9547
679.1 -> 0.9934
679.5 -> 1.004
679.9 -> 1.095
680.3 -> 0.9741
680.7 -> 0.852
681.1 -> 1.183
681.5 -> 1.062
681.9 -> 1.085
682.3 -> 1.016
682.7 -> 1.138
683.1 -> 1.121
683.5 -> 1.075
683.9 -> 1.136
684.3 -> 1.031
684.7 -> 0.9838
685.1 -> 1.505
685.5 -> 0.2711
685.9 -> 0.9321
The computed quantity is 1.03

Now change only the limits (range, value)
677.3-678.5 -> 1.08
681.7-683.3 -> 1.09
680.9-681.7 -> 1.12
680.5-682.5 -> 1.04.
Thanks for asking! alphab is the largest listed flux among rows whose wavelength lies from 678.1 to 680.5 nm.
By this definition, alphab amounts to 1.095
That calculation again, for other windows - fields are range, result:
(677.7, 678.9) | 1.096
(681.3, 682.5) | 1.085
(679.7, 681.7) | 1.183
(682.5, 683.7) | 1.138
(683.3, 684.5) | 1.136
